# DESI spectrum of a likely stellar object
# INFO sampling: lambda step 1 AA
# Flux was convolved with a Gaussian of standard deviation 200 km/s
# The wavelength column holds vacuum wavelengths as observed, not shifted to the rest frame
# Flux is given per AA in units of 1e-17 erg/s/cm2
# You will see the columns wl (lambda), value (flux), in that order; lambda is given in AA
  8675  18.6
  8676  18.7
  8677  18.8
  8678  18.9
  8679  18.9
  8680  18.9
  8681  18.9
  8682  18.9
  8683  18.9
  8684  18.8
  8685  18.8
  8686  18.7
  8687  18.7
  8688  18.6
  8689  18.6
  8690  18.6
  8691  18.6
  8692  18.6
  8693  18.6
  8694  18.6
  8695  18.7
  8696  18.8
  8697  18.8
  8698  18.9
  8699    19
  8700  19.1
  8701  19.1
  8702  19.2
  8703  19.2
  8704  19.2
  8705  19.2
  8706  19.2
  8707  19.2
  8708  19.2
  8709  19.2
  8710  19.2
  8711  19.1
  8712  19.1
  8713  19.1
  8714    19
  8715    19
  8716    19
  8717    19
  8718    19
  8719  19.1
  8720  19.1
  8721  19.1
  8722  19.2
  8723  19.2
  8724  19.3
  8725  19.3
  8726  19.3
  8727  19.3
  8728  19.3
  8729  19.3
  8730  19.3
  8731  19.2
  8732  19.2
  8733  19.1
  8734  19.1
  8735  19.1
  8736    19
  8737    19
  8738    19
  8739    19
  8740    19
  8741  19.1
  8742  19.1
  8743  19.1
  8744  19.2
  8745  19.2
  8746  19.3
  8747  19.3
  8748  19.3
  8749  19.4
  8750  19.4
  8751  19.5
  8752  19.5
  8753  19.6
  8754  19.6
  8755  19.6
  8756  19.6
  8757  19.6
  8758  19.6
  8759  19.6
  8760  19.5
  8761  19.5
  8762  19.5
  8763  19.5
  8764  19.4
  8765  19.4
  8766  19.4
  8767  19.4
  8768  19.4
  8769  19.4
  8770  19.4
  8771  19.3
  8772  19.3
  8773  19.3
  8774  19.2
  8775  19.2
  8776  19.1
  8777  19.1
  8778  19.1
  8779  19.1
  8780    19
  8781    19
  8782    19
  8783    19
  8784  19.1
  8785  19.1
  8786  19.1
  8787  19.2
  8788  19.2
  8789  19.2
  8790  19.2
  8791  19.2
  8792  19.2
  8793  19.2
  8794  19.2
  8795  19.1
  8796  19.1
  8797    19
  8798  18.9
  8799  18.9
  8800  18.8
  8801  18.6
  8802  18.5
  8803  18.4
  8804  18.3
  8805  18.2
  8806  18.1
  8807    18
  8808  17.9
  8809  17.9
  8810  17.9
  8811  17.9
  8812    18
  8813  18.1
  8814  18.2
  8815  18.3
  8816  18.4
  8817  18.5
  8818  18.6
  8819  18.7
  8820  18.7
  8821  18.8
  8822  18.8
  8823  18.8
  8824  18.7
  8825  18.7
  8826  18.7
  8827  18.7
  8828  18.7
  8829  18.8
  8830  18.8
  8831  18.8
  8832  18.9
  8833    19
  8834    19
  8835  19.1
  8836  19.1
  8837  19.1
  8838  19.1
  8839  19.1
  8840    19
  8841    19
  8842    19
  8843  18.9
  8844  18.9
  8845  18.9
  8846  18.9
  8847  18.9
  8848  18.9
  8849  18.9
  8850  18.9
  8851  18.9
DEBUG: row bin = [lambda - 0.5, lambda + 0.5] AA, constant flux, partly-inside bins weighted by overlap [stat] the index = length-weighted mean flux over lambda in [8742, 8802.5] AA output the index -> 19.2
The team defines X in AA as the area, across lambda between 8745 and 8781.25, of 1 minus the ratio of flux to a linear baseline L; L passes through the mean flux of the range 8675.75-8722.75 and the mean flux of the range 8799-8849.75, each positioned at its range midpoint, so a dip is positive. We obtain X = -1.1 AA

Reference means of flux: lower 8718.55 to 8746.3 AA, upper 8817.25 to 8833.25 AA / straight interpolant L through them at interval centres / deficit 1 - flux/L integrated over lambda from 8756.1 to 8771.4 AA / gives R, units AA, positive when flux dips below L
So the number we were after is -0.4 AA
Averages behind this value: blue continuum 19.2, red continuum 18.8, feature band 19.5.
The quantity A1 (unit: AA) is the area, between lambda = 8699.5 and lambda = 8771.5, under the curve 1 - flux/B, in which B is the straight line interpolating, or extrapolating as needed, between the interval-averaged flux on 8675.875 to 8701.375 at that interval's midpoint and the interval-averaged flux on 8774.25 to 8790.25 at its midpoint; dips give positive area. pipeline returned -1.2 AA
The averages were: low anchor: 18.8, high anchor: 19.1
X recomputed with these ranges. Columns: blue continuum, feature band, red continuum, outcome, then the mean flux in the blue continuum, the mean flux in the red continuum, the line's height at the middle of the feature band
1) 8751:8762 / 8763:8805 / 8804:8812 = -0.8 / 19.6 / 18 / 18.7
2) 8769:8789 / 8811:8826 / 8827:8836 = 0.4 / 19.2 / 18.9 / 19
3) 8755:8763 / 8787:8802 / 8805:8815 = -0.4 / 19.6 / 18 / 18.5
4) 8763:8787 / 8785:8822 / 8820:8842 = 0.8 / 19.2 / 18.9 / 19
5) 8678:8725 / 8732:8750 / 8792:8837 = -0.3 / 19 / 18.6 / 18.8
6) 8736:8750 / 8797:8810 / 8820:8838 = 0.4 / 19.2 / 18.9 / 18.9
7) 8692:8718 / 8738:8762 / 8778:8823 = -0.6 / 19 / 18.7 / 18.9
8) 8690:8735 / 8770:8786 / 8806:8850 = -0.2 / 19.1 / 18.7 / 18.8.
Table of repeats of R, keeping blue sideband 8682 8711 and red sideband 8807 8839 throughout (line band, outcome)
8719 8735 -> -0.3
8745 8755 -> -0.3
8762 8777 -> -0.5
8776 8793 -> -0.4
